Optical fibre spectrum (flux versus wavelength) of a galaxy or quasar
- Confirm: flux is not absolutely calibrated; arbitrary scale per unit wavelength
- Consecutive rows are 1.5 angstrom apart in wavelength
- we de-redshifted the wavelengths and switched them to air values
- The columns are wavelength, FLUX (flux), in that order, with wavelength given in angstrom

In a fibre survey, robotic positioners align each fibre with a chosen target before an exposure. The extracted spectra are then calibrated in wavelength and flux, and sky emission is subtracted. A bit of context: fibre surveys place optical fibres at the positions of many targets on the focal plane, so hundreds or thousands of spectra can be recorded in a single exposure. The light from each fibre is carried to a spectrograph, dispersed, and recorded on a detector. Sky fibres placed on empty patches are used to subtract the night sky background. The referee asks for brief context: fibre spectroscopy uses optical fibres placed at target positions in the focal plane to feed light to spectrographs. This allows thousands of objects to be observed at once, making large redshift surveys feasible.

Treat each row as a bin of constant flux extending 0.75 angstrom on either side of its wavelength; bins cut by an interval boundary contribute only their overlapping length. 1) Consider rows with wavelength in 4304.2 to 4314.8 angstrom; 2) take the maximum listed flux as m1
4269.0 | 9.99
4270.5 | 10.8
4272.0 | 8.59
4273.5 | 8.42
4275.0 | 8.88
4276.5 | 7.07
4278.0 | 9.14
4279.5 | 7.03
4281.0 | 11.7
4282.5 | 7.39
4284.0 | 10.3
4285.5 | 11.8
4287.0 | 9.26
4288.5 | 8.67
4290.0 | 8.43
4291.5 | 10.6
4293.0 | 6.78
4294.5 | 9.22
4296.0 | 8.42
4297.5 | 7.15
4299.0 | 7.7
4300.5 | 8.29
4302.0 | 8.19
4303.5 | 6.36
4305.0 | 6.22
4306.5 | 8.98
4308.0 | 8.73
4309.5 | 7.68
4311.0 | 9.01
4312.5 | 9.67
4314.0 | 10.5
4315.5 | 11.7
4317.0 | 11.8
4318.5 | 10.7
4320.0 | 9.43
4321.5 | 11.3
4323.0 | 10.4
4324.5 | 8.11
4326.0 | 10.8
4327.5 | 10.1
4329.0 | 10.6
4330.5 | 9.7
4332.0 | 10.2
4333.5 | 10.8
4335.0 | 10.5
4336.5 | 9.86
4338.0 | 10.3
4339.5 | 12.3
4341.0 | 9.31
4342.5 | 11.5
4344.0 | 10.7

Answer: 10.5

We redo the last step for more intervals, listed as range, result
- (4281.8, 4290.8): 11.8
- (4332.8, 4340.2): 12.3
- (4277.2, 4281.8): 11.7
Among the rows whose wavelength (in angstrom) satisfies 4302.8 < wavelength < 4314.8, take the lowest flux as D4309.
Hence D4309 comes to 6.22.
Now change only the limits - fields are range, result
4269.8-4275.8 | 8.42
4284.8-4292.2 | 8.43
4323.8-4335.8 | 8.11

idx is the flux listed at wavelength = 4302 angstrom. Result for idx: 8.19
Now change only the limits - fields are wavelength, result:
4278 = 9.14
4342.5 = 11.5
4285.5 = 11.8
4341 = 9.31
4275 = 8.88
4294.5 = 9.22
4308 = 8.73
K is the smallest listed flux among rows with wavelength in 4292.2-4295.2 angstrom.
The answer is 6.78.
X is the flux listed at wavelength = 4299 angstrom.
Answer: 7.7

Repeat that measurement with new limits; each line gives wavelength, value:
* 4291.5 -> 10.6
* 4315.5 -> 11.7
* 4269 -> 9.99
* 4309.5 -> 7.68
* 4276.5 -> 7.07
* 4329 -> 10.6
